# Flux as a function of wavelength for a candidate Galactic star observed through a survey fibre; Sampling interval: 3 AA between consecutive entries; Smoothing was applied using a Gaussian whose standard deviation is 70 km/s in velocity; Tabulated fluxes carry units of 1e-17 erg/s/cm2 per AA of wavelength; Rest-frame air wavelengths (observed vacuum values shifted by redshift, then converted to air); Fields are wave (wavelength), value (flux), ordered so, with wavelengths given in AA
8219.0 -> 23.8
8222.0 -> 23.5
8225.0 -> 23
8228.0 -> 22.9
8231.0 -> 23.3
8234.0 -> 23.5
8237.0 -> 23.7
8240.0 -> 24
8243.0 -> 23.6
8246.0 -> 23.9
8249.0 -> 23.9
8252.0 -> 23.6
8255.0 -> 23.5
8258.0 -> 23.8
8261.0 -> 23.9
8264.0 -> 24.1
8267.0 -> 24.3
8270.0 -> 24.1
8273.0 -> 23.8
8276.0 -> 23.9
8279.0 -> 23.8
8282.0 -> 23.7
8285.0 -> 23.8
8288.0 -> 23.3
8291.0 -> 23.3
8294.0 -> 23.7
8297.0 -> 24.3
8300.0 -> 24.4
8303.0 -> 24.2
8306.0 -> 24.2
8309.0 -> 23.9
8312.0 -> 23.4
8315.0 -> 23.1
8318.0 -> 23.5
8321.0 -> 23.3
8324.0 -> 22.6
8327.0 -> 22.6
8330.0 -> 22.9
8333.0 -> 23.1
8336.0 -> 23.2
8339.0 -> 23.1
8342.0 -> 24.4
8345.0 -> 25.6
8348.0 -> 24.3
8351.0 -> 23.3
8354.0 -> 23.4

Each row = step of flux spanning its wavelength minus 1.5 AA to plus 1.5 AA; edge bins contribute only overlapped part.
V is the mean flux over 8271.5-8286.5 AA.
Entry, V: 23.8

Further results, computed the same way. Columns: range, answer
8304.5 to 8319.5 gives 23.6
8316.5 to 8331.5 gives 23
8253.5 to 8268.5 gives 23.9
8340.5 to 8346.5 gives 25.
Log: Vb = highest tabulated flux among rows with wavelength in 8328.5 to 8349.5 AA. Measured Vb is 25.6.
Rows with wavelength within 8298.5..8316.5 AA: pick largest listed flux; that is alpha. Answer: 24.4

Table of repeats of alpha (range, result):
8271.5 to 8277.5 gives 23.9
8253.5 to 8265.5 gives 24.1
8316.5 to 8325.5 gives 23.5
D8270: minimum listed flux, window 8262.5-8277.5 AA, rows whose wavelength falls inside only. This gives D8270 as 23.8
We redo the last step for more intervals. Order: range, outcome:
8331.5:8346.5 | 23.1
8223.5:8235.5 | 22.9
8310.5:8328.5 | 22.6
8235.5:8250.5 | 23.6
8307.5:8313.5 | 23.4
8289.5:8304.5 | 23.3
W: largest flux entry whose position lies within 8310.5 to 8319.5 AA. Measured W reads 23.5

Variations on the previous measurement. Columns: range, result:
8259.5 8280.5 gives 24.3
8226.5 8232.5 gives 23.3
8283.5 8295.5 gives 23.8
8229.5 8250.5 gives 24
